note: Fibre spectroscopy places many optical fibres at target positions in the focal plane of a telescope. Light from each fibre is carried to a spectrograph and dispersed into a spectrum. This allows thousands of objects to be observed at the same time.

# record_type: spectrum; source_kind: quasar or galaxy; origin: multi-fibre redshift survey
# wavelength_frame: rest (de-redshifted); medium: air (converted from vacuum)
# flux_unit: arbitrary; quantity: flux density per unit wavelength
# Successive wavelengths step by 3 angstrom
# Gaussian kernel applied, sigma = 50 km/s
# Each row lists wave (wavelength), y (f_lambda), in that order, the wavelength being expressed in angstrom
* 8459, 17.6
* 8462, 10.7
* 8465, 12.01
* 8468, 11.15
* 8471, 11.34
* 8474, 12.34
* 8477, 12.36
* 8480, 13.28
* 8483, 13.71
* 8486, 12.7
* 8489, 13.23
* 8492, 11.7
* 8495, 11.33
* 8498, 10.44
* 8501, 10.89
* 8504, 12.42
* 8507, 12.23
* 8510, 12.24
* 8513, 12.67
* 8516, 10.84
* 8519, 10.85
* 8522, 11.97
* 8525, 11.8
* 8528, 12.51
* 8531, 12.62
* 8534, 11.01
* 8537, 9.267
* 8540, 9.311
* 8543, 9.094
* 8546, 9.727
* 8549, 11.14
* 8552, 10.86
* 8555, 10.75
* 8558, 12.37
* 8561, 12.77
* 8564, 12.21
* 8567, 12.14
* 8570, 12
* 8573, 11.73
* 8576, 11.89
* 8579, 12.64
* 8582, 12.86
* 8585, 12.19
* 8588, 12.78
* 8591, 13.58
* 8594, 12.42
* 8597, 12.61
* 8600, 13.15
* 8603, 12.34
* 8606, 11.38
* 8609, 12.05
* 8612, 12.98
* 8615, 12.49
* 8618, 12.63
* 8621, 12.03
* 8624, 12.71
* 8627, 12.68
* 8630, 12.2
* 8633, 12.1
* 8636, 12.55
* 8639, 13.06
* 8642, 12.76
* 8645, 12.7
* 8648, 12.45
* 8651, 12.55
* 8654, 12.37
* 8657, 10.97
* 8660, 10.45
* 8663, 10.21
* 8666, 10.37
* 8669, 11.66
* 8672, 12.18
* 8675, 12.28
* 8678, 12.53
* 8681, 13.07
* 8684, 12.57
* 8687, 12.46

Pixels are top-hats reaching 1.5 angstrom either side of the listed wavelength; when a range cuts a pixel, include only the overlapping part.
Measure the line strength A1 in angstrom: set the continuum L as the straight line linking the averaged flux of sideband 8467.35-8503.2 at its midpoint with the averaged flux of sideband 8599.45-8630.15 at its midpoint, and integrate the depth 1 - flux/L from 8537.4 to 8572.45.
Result 3.3 angstrom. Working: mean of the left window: 12.1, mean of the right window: 12.4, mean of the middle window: 11.1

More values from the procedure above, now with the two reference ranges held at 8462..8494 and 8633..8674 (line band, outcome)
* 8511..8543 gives 2.57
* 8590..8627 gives -1.66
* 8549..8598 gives -0.55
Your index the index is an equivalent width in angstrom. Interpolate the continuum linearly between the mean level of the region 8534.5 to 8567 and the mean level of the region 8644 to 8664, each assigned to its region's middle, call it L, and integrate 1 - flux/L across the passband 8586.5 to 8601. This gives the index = -2.2 angstrom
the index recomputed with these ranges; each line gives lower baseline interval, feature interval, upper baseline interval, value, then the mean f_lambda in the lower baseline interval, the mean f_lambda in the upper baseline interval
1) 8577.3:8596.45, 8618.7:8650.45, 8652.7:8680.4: -1.43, 12.7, 11.5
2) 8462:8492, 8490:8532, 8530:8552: -1.98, 12.3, 10.3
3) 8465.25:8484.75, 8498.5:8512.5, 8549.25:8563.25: 0.23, 12.3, 11.7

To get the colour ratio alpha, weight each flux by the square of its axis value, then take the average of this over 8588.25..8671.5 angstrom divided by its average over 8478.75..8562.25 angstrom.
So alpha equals 1.1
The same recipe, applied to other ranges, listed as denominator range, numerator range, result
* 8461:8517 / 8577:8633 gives 1.07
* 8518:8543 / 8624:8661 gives 1.14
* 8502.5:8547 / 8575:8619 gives 1.13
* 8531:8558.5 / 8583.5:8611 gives 1.21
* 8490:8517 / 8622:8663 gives 1.08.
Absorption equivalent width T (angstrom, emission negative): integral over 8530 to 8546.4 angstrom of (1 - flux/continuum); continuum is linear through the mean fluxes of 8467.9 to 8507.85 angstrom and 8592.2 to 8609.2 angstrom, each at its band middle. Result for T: 2.8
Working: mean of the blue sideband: 12.1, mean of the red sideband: 12.4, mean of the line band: 10.1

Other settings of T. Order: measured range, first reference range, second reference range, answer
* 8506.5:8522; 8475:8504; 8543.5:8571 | 0.2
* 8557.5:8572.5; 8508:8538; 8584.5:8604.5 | 0.0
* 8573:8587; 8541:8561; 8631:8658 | -1.3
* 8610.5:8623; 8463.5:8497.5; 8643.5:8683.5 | -0.6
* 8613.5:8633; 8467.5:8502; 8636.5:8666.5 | -0.9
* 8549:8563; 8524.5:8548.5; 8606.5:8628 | -0.7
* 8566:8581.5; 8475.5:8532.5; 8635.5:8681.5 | -0.1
